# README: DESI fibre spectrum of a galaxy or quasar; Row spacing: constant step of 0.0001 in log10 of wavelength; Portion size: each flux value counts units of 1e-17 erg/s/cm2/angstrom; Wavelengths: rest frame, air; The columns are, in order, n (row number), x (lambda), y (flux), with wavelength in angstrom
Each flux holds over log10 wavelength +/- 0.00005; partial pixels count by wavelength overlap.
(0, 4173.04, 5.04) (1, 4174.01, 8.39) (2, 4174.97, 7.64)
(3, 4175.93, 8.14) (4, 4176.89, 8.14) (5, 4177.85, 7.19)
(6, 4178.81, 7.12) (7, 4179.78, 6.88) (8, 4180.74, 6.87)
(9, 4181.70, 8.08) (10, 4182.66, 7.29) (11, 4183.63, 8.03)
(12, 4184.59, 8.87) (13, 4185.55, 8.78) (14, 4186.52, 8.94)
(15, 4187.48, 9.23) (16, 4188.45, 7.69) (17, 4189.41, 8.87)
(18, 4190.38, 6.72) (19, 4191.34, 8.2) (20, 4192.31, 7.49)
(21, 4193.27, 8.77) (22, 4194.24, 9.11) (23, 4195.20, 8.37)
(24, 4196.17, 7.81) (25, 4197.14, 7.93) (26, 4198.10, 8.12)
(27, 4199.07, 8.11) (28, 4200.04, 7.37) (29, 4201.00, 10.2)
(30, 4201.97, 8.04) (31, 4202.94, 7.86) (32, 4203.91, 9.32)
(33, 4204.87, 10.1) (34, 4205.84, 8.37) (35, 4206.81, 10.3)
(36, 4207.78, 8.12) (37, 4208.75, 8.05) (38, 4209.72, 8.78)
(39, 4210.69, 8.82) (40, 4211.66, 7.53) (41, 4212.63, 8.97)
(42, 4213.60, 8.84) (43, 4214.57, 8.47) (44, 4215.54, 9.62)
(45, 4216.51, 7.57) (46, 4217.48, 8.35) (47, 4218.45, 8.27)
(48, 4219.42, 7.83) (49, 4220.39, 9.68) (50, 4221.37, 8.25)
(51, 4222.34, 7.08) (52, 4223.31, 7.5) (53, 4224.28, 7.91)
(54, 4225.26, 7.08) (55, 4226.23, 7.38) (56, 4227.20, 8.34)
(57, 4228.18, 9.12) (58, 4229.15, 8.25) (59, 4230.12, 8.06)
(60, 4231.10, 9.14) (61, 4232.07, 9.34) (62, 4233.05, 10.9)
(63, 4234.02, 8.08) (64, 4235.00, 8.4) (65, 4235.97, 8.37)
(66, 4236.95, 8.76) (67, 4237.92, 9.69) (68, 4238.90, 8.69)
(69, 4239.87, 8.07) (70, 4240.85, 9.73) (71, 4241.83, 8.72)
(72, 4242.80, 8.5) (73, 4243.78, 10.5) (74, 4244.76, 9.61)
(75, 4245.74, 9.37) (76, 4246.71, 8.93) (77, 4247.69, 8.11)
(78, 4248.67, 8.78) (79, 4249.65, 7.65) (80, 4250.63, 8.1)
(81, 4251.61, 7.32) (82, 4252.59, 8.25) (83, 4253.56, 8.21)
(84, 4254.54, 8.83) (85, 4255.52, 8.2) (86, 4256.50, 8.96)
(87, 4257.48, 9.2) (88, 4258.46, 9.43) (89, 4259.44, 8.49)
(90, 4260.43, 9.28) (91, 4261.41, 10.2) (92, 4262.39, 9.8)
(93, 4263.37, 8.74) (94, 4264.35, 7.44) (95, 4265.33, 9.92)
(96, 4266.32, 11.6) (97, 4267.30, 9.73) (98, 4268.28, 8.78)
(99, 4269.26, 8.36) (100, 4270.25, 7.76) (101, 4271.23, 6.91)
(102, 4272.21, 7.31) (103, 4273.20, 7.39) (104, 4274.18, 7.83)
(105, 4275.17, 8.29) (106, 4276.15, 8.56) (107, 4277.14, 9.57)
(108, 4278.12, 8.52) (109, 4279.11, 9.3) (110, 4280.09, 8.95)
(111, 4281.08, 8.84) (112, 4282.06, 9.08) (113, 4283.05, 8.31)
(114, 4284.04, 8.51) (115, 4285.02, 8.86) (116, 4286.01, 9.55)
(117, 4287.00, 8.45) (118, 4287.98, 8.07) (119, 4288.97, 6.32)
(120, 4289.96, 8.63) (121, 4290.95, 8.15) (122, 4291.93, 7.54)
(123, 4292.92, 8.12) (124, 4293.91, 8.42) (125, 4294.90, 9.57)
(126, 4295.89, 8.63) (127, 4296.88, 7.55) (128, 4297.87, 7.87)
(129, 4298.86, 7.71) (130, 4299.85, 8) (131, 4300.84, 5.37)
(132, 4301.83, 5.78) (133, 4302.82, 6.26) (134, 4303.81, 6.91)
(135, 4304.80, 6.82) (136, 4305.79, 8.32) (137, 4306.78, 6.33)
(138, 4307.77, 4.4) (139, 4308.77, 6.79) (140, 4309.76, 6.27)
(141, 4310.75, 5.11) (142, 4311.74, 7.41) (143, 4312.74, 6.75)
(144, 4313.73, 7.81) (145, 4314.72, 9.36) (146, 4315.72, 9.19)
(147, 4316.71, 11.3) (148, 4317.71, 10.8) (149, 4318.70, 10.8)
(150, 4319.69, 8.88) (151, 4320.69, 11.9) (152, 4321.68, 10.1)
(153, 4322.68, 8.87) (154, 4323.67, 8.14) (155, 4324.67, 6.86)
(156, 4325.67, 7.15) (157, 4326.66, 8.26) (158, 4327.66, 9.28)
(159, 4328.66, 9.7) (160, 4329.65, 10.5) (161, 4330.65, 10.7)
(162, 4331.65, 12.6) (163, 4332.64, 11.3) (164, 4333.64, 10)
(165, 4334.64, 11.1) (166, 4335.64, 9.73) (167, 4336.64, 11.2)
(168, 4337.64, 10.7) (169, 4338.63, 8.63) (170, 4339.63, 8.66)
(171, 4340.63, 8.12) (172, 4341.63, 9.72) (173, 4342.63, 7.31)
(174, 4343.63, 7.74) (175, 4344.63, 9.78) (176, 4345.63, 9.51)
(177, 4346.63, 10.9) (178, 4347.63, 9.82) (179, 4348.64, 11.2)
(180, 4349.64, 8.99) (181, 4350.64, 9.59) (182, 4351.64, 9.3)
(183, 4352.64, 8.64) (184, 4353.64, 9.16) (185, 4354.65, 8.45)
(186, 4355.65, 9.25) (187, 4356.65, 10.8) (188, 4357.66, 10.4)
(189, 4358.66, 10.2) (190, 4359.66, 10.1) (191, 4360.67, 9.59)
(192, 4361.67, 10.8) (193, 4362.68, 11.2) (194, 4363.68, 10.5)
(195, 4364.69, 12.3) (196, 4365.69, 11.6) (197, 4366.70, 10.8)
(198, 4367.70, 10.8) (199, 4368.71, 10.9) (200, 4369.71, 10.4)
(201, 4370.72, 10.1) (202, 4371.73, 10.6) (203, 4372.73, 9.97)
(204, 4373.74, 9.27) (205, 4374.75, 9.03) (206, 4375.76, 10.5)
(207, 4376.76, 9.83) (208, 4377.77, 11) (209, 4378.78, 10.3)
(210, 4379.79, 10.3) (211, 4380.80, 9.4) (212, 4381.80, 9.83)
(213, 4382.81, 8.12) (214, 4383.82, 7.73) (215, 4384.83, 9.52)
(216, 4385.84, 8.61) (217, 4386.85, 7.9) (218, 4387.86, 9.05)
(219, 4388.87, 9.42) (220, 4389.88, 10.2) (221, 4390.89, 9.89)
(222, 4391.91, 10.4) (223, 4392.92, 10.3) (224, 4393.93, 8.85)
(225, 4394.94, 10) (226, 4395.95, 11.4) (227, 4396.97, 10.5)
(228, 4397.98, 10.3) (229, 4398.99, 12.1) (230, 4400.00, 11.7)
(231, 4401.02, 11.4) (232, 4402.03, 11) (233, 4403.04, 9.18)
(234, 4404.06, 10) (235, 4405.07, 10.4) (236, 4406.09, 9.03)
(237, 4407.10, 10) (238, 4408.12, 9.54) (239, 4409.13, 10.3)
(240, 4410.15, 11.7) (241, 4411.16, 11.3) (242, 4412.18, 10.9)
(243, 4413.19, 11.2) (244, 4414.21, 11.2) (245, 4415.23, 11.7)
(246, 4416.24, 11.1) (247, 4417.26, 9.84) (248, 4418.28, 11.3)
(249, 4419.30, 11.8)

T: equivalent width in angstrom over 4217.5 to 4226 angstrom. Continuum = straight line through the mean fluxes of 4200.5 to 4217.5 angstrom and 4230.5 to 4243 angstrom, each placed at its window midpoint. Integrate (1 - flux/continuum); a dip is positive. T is 0.9 angstrom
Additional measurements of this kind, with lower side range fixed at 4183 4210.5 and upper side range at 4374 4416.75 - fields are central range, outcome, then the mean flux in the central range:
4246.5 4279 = 1.5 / 8.62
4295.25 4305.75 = 2.4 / 7.18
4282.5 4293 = 1.1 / 8.24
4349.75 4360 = 0.3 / 9.56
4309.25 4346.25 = 1.4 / 9.23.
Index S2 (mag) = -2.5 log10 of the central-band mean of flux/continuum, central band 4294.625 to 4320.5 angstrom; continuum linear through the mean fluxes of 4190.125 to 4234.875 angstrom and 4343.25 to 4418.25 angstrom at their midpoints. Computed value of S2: 0.21 mag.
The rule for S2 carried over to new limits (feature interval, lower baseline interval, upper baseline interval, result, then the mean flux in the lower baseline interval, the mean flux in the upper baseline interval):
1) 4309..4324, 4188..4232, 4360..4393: 0.07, 8.36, 10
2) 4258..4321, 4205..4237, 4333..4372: 0.12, 8.48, 9.96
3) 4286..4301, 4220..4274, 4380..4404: 0.13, 8.65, 9.87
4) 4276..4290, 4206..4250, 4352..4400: 0.06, 8.61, 10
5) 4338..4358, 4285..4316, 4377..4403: -0.06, 7.48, 9.95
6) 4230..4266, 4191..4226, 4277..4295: -0.05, 8.39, 8.53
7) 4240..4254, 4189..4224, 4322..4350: 0.01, 8.41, 9.52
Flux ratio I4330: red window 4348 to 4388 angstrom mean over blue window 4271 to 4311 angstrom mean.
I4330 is 1.28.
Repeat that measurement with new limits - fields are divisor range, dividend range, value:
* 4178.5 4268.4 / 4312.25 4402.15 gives 1.15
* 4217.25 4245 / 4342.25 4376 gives 1.16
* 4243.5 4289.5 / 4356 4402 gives 1.17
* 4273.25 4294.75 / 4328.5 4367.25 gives 1.18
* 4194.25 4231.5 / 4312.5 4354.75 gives 1.13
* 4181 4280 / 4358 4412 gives 1.19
